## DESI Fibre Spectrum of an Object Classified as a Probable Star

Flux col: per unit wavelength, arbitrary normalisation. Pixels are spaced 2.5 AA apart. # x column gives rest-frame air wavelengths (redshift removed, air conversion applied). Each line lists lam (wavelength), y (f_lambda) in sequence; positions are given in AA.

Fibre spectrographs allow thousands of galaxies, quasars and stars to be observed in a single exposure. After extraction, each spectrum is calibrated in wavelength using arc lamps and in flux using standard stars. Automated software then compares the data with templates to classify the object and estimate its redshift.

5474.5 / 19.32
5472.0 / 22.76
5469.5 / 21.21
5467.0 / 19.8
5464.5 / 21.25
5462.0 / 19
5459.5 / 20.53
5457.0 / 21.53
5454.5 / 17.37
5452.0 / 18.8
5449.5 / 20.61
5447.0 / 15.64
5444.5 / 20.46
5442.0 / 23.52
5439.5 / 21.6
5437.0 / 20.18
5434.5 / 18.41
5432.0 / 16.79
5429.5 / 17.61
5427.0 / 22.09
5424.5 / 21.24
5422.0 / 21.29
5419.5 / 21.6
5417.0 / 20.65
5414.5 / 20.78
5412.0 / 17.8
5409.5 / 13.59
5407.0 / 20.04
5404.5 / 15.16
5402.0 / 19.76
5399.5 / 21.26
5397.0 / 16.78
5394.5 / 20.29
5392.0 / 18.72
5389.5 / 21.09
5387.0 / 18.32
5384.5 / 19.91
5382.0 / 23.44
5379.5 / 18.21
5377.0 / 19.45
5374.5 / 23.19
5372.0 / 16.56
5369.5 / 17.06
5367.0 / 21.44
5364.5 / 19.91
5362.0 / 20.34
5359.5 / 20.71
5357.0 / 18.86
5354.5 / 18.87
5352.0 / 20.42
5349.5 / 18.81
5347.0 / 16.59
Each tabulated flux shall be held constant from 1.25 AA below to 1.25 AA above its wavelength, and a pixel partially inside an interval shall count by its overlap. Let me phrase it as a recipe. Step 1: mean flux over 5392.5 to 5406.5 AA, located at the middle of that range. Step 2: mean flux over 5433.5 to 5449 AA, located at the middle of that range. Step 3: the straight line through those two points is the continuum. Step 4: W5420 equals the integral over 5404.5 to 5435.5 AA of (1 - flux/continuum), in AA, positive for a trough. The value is 0.33 AA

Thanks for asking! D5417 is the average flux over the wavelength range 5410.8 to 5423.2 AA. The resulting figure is 20.4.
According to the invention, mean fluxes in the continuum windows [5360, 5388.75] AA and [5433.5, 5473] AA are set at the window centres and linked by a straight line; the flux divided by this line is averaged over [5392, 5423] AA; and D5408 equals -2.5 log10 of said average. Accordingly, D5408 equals 0.05 mag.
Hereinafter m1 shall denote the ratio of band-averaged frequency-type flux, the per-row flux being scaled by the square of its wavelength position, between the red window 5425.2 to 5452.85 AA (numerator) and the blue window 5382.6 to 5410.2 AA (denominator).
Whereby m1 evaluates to 1.1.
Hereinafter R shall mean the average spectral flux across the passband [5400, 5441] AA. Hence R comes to 19.3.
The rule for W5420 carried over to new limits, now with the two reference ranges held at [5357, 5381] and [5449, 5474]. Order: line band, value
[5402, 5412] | 1.51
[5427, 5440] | 0.65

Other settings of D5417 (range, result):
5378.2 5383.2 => 20.8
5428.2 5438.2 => 18.3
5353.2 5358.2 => 18.9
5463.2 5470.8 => 20.8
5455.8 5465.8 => 20.6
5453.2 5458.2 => 19.4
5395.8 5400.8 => 19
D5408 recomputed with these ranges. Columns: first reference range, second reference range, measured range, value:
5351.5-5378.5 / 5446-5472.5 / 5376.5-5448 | 0.013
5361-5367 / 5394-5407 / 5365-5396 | -0.010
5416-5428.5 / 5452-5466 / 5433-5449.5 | 0.031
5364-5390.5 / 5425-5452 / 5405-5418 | 0.082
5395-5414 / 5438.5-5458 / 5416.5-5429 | -0.131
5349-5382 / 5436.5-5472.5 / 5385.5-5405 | 0.044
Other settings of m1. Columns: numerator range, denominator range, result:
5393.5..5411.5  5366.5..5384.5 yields 0.92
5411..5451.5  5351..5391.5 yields 1.03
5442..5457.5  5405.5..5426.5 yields 0.99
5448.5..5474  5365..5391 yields 1.05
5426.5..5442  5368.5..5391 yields 1.02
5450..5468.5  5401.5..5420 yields 1.09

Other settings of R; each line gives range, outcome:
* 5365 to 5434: 19.4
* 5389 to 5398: 19.1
